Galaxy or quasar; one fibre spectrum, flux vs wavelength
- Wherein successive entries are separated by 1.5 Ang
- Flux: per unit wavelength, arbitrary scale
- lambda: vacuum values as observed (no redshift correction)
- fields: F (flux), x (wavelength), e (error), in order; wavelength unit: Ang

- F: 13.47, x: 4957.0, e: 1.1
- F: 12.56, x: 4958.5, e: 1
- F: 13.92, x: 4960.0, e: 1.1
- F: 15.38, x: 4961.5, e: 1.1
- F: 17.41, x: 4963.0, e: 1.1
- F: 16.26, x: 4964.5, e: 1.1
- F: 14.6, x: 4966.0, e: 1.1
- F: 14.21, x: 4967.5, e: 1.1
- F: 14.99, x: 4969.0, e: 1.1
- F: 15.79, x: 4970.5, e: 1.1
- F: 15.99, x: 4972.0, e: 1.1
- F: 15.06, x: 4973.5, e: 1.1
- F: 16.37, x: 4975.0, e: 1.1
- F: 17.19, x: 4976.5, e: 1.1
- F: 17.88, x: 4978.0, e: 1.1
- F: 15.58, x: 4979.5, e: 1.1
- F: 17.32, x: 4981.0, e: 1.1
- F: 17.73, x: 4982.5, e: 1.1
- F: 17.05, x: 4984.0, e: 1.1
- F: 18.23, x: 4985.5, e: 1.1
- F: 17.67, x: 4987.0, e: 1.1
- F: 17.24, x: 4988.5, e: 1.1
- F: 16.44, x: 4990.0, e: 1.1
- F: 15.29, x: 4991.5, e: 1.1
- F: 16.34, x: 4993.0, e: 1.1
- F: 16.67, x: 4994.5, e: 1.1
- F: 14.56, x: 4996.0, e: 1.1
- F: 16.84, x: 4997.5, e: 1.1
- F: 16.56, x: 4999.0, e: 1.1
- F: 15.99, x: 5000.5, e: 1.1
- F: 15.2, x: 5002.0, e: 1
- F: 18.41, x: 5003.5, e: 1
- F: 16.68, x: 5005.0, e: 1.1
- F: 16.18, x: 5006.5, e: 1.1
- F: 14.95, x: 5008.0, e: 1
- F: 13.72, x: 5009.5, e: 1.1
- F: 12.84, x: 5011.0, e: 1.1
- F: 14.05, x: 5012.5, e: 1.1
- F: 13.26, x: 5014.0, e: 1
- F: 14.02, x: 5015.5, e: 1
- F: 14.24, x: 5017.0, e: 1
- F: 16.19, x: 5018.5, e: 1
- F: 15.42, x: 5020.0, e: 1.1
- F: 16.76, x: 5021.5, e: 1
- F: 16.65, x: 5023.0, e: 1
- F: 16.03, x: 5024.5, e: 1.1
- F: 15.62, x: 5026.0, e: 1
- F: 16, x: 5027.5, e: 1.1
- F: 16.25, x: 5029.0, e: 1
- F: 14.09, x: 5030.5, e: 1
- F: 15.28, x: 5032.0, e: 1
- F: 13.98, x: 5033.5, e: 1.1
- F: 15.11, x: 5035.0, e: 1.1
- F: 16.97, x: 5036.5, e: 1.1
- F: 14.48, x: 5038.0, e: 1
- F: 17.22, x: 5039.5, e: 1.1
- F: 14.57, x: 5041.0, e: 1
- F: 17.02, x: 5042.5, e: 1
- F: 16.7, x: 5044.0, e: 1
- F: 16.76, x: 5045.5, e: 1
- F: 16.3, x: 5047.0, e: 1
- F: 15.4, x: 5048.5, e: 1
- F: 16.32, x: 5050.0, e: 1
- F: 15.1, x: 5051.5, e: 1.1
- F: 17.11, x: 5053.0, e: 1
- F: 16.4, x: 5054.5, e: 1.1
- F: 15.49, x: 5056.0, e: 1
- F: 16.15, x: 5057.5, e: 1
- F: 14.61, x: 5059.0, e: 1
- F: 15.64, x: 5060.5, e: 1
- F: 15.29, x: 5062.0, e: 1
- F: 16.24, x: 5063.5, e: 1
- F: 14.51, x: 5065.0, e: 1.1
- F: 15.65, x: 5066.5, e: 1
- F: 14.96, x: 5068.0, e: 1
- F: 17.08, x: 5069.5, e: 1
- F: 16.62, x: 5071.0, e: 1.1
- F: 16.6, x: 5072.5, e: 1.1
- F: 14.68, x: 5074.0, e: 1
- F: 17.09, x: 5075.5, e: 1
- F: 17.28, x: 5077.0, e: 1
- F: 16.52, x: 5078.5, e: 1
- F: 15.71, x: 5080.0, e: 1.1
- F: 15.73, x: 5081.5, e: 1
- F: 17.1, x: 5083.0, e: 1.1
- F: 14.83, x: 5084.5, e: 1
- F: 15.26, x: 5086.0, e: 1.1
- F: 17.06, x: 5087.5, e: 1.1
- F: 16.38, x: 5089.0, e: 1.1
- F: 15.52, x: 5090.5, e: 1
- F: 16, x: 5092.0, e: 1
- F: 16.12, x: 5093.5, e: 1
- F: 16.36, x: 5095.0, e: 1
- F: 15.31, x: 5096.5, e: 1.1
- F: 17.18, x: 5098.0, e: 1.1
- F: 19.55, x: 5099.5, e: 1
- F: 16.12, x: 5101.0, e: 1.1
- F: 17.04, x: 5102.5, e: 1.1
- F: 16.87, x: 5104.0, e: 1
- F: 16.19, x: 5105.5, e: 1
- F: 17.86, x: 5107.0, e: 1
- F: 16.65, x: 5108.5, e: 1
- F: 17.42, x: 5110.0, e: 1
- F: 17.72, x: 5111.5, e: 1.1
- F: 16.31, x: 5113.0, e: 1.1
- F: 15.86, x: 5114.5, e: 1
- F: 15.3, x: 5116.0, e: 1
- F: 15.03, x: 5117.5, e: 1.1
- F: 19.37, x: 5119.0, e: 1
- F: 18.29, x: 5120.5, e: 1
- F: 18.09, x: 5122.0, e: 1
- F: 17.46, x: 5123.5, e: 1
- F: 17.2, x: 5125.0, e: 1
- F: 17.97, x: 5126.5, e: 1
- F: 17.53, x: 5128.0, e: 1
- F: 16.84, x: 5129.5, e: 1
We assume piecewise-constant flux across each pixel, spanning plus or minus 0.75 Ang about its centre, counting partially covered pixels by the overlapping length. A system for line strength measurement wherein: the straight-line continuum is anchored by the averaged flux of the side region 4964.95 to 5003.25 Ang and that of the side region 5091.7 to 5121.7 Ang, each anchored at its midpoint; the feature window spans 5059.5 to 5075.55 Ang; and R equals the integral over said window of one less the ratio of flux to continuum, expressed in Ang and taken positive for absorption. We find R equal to 0.9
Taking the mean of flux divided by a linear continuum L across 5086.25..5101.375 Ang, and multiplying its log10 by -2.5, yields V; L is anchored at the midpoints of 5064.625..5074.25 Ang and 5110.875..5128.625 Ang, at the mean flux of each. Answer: 0.00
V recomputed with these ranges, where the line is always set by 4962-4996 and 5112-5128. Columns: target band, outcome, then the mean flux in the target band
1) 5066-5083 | 0.04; 16.2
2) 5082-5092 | 0.06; 16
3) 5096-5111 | 0.00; 17.1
